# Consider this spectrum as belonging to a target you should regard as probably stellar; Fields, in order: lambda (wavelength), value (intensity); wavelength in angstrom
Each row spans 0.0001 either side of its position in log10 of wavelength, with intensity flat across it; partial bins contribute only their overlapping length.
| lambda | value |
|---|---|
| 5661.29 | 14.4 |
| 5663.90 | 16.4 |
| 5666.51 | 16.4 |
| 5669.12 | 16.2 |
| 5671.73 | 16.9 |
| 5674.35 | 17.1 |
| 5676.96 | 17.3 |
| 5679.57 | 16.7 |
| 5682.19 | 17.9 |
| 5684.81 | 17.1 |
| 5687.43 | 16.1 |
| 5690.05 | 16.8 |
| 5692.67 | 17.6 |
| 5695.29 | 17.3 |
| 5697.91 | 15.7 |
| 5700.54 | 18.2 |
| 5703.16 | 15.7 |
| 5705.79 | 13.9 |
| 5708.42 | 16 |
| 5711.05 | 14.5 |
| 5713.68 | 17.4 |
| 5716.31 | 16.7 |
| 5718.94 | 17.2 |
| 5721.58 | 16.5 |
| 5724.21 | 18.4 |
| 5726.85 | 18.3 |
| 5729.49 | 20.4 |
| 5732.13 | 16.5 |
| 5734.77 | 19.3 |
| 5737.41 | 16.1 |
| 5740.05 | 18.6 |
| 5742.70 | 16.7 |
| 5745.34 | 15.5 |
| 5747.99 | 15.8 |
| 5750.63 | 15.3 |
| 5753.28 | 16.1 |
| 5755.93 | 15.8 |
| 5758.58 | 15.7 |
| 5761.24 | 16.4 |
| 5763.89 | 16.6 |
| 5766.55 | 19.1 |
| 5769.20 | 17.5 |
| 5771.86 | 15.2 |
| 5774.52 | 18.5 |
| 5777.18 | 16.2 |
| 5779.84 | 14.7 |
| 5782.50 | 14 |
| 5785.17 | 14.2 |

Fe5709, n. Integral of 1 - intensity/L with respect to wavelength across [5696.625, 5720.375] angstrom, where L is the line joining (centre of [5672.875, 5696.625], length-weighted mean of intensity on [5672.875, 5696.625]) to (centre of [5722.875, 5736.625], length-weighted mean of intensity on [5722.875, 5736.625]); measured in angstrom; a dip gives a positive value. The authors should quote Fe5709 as 2.2 angstrom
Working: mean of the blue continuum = 17.1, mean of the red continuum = 18.5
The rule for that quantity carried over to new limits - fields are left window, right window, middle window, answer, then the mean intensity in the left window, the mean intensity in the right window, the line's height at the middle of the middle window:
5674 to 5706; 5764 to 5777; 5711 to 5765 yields 0.7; 16.8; 17.4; 17.1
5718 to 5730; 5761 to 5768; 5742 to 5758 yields 1.7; 18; 17.5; 17.7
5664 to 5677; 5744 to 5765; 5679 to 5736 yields -2.4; 16.7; 15.9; 16.3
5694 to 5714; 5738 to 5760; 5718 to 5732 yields -1.7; 16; 16.2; 16.1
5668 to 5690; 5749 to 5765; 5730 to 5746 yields -1.1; 16.9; 16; 16.2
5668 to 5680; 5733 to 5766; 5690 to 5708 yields 0.4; 16.9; 16.6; 16.8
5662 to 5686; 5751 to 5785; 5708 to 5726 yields -0.2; 16.8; 16.2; 16.5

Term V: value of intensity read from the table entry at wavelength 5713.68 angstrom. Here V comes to 17.4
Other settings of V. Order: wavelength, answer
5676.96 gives 17.3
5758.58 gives 15.7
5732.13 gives 16.5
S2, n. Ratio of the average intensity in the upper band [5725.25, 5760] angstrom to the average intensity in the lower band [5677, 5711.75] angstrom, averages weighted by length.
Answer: 1.03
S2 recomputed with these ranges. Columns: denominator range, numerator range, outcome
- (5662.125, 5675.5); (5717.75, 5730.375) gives 1.10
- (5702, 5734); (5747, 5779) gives 0.98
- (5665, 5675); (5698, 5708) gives 0.96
